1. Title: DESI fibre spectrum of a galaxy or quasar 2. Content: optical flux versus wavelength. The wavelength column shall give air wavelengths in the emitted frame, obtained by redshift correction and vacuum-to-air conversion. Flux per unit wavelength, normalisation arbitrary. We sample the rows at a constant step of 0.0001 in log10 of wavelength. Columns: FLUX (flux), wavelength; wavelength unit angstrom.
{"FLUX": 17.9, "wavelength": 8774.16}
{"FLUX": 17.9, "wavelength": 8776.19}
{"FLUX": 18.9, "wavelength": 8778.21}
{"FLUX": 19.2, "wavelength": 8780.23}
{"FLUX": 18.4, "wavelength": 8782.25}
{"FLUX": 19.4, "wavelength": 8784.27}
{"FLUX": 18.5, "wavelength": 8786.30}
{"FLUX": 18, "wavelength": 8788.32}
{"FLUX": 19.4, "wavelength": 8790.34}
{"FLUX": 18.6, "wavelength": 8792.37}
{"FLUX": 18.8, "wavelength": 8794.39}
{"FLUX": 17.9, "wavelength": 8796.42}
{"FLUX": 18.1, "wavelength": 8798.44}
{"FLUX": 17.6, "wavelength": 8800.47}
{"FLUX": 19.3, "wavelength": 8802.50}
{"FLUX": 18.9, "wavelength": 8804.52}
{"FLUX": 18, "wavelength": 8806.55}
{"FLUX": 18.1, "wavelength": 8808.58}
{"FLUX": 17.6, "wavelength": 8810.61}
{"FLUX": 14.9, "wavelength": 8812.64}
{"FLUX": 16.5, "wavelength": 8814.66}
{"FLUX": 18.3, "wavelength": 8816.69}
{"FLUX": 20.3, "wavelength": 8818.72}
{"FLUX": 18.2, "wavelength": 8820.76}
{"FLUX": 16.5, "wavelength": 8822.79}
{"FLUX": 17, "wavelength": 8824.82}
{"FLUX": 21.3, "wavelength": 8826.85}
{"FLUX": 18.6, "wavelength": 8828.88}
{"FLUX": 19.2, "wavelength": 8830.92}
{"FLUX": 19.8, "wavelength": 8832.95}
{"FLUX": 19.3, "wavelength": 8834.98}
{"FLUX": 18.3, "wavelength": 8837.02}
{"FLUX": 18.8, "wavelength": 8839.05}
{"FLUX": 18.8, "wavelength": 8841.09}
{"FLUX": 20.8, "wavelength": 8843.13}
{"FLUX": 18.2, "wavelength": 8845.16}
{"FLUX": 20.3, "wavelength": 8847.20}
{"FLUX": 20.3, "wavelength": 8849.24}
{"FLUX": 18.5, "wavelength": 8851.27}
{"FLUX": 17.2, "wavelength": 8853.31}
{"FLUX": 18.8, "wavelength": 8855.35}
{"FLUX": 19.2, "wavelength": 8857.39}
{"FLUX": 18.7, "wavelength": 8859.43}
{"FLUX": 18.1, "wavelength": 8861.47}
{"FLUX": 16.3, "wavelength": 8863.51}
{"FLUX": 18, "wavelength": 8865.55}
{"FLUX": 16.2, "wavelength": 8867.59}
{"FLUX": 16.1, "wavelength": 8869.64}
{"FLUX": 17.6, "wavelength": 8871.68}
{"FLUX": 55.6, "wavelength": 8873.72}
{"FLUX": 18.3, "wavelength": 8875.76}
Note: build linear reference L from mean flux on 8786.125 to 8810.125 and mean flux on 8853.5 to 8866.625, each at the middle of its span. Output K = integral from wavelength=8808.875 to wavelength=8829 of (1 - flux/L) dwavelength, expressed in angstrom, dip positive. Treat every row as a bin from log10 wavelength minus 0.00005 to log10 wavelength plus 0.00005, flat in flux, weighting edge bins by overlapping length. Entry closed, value 0.5 angstrom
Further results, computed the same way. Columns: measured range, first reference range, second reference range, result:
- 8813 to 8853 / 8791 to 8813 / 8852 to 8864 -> -1.5 angstrom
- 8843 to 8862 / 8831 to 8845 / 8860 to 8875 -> 1.6 angstrom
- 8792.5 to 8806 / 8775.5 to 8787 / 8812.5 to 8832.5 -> 0.1 angstrom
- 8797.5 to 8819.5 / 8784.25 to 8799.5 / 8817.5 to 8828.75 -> 0.8 angstrom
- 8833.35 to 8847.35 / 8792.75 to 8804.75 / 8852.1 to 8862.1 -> -0.6 angstrom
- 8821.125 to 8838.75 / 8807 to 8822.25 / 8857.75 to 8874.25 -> -0.1 angstrom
